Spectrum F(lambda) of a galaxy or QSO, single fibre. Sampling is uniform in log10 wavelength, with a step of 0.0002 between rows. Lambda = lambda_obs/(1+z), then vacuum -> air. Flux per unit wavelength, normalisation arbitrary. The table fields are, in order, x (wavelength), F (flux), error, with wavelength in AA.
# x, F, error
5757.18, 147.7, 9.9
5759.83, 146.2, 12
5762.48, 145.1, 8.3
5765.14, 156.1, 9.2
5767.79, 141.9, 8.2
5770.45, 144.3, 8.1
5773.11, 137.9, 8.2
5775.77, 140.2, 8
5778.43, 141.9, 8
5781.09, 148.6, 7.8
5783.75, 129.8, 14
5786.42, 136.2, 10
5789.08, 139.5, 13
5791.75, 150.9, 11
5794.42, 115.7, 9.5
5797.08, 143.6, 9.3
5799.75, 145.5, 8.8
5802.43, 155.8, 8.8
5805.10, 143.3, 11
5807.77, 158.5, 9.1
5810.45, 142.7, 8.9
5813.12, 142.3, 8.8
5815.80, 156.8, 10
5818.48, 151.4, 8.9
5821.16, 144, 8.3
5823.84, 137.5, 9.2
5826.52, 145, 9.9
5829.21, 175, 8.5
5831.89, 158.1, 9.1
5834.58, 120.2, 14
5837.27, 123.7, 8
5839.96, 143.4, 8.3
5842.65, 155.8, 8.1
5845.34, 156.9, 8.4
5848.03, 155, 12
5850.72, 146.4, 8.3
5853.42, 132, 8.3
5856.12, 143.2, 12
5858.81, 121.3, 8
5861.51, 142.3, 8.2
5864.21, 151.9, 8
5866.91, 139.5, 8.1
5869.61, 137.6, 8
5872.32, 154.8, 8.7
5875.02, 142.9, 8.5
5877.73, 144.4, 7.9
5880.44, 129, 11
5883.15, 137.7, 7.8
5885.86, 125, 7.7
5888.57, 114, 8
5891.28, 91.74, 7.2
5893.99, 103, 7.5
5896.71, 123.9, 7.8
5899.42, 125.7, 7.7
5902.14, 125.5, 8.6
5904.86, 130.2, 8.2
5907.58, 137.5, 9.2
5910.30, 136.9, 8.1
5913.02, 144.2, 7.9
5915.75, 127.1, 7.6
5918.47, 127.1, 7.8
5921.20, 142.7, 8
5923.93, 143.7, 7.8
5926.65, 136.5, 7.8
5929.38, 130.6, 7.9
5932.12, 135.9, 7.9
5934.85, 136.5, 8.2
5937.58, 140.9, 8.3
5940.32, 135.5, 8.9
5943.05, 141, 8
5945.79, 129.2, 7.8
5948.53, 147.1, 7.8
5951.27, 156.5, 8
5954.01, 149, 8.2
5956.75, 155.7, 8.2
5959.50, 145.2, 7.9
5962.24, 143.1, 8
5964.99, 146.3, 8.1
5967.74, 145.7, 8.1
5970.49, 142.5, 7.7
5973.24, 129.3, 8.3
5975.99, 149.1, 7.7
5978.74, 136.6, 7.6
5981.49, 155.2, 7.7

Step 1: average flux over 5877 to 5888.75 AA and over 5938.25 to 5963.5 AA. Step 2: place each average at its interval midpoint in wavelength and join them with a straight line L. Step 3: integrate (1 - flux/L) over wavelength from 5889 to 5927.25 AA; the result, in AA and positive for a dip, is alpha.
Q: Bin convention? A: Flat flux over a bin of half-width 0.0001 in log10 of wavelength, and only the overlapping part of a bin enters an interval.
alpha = 2.34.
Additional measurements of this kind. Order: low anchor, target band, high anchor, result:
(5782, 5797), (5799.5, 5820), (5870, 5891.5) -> -2.25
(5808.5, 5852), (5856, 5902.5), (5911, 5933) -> 3.57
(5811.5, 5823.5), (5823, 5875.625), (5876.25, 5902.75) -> -3.12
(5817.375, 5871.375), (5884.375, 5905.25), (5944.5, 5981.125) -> 3.96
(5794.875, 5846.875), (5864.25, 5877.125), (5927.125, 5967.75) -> 0.04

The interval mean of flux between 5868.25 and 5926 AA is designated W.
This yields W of 131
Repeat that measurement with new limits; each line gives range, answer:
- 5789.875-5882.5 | 144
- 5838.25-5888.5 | 141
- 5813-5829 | 148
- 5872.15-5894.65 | 126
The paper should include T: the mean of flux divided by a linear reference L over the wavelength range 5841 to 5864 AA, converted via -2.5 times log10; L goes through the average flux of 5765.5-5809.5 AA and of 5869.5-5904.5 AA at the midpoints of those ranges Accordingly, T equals -0.095 mag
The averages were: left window 142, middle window 145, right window 127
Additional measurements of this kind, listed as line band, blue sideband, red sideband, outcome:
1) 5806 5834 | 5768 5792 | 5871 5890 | -0.088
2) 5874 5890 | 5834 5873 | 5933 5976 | 0.083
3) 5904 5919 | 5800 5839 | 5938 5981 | 0.080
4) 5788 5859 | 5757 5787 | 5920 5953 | -0.023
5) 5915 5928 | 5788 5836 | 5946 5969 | 0.087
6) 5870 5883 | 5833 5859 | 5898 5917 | -0.040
